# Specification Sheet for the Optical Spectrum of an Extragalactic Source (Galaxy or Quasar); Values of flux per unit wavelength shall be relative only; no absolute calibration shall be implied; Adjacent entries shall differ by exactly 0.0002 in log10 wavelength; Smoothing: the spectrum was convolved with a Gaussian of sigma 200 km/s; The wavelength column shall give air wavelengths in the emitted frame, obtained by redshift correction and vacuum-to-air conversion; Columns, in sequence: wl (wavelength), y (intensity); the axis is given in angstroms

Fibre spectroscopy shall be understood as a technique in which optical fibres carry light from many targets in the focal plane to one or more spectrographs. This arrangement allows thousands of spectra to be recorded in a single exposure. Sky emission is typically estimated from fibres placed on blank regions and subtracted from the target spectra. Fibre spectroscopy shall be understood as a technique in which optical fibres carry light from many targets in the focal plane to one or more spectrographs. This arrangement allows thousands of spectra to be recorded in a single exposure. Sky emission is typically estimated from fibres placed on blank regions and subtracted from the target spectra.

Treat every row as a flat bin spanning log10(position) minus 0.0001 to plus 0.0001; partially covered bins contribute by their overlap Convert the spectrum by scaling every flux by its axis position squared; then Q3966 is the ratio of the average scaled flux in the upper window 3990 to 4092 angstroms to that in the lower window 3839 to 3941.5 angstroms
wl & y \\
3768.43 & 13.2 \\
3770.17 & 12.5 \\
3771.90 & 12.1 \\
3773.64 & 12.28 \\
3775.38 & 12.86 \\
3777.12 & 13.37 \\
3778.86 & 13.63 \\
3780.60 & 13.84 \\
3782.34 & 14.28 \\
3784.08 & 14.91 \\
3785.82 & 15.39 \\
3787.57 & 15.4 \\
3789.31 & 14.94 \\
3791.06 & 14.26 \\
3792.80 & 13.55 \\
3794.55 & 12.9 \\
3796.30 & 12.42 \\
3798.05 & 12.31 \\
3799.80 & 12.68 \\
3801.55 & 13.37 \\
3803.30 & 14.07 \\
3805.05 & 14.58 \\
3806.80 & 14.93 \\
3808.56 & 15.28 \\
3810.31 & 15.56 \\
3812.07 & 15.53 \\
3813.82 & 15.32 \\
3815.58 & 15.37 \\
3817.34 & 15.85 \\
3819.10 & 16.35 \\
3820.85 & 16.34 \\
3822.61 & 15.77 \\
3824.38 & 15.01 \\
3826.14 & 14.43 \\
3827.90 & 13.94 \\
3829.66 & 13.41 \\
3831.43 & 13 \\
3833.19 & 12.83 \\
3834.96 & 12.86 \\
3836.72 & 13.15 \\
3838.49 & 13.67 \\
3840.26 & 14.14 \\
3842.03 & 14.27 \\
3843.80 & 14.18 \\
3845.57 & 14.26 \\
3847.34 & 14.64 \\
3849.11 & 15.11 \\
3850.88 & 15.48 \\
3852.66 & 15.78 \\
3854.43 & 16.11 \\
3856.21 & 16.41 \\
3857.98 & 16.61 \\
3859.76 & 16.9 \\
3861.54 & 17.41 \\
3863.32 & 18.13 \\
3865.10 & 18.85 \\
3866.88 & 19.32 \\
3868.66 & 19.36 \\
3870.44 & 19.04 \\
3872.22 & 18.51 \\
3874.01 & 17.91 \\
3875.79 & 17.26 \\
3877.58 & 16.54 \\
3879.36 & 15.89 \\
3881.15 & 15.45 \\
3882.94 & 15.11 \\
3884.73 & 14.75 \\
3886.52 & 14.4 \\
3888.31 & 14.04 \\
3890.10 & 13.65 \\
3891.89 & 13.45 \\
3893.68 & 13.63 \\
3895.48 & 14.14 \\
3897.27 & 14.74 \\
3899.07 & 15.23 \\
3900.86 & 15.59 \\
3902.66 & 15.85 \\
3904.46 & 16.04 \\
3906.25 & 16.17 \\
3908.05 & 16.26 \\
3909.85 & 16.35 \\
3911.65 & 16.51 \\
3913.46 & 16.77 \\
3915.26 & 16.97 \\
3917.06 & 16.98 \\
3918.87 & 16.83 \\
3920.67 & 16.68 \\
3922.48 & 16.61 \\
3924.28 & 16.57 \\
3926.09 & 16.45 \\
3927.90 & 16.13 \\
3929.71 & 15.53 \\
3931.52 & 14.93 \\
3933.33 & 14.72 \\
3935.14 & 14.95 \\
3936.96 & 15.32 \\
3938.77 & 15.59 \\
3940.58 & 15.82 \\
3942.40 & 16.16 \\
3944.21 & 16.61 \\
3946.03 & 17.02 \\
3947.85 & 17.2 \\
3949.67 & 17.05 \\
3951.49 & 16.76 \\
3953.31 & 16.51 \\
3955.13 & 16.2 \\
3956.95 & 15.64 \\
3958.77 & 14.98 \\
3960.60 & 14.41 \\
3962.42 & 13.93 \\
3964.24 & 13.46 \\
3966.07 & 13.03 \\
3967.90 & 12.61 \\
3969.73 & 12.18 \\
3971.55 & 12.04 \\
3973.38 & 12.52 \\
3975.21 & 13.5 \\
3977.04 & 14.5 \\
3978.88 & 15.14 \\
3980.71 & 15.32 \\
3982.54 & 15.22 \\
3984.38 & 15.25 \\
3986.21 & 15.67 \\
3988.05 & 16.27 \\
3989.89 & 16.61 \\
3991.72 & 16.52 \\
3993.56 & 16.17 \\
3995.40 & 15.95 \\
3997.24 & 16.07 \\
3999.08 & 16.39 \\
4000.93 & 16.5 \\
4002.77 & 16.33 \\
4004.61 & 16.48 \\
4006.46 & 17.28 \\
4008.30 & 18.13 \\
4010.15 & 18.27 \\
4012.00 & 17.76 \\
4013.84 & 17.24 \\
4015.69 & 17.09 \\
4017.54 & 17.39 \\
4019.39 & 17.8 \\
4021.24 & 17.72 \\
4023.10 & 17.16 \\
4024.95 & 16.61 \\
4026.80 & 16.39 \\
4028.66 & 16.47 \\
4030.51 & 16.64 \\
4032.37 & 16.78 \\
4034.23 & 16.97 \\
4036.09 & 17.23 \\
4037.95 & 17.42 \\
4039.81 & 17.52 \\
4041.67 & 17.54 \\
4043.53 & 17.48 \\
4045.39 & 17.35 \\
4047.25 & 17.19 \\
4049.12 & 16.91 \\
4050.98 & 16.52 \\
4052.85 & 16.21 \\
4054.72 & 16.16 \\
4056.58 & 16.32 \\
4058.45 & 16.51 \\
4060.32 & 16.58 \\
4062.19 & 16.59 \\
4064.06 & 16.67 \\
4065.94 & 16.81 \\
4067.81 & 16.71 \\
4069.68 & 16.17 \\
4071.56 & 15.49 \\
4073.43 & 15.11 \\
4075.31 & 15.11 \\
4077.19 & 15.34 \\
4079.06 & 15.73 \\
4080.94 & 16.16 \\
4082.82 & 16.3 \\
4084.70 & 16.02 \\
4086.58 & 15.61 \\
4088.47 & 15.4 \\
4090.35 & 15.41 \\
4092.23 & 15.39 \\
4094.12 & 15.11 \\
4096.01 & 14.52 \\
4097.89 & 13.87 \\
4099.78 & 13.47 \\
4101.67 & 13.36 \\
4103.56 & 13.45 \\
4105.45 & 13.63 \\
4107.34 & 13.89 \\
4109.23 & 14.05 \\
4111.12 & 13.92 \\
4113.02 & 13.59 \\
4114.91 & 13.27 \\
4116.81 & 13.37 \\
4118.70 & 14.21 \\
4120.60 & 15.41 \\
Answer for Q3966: 1.12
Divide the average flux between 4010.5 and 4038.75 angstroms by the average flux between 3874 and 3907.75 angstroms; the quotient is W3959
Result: 1.1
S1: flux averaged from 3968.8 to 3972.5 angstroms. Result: 12.1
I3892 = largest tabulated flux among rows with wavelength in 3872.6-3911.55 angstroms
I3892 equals 17.91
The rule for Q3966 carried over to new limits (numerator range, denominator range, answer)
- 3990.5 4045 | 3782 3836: 1.31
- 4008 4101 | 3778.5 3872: 1.22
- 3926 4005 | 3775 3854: 1.15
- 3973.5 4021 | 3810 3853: 1.22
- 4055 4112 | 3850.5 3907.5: 1.05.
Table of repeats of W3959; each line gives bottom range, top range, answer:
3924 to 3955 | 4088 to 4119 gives 0.88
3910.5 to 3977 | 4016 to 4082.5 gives 1.08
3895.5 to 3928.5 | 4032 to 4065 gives 1.04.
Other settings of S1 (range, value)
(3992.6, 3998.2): 16.1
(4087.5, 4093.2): 15.4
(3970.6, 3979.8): 13.5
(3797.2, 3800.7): 12.5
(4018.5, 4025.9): 17.3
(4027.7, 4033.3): 16.6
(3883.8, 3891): 14.2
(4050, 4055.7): 16.3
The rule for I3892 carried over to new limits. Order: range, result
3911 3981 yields 17.2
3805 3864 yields 18.13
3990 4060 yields 18.27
